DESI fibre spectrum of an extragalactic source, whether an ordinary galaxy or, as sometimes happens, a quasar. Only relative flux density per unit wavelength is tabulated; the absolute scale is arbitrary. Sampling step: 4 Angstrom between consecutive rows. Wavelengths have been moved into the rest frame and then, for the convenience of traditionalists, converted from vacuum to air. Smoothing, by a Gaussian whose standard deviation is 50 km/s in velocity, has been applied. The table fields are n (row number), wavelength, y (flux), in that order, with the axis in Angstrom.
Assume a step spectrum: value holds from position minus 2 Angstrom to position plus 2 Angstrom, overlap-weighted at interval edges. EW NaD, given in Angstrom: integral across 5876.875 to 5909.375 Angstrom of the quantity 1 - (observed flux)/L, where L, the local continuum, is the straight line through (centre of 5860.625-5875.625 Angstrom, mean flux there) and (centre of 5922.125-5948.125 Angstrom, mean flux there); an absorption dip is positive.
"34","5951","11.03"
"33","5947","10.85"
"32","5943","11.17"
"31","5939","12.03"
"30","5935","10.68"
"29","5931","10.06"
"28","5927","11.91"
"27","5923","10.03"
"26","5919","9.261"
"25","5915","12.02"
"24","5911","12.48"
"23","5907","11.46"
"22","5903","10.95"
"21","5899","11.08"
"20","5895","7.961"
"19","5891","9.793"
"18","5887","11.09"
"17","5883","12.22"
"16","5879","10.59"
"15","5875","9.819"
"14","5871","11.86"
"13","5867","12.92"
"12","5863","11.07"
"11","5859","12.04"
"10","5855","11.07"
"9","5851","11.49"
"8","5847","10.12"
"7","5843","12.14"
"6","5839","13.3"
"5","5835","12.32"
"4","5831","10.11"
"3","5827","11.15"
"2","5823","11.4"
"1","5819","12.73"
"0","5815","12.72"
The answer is 2.01 Angstrom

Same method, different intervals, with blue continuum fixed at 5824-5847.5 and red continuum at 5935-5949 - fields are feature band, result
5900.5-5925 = 0.7 Angstrom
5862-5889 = 0.2 Angstrom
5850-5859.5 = 0.1 Angstrom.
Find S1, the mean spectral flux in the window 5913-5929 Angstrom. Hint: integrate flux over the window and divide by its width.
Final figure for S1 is 10.8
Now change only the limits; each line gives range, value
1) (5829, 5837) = 11.2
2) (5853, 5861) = 11.6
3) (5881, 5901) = 10.4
